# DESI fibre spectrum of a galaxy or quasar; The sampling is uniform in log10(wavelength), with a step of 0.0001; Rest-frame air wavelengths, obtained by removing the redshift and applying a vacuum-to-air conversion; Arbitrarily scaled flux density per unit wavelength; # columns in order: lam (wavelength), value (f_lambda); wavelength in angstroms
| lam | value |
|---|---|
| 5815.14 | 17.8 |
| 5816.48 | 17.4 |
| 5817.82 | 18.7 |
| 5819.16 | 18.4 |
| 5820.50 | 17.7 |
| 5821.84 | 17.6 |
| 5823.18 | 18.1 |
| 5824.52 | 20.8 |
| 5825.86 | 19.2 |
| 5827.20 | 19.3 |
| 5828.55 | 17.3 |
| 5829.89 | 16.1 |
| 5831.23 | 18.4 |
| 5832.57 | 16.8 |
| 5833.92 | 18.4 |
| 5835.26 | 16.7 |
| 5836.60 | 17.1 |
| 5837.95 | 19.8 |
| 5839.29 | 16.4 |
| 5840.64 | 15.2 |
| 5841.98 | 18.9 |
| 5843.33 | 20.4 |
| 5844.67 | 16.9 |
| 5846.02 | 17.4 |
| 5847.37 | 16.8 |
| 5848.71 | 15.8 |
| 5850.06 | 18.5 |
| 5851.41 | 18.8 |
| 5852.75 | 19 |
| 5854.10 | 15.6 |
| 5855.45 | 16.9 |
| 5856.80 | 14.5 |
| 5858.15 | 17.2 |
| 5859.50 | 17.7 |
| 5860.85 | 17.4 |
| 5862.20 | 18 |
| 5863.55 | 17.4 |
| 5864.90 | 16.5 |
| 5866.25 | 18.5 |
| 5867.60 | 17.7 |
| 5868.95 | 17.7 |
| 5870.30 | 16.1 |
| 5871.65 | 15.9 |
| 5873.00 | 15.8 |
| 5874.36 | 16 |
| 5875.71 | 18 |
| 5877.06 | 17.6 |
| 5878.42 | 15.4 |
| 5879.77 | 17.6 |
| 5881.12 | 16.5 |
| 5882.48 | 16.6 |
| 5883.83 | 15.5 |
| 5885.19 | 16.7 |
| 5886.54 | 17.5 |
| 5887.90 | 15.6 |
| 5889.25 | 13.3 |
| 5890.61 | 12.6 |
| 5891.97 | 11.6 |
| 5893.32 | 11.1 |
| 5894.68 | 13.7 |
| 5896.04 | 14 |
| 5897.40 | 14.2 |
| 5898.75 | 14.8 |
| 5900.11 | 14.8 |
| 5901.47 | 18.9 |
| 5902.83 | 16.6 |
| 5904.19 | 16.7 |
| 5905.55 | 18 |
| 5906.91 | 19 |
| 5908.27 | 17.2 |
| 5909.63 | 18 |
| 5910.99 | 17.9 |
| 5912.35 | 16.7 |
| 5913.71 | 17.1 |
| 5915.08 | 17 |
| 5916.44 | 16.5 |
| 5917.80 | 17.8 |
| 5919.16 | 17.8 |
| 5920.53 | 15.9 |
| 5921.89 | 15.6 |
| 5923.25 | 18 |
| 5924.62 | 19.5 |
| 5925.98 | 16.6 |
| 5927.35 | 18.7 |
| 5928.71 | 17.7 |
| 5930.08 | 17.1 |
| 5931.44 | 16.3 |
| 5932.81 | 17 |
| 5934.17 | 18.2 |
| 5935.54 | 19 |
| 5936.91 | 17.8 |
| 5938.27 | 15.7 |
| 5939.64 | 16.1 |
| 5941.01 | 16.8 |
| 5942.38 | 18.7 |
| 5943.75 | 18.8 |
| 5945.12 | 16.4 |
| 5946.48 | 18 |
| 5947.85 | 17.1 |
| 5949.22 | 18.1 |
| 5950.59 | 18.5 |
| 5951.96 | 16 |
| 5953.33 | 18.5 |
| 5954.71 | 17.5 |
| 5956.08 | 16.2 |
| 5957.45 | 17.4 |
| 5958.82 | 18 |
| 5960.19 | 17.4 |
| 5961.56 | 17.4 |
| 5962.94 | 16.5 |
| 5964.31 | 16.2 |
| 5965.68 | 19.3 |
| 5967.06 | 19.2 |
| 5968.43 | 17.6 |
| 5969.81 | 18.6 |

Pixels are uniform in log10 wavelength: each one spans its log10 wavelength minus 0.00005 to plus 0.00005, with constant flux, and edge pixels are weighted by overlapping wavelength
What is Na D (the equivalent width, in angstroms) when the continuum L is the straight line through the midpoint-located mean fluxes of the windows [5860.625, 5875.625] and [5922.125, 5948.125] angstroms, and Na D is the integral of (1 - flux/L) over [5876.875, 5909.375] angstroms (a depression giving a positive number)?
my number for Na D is 3.0 angstroms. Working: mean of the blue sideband 17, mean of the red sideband 17.5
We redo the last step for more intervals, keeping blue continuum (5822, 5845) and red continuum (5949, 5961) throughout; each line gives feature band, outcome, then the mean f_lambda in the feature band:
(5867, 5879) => 0.8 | 16.7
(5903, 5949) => 0.5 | 17.4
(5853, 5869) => 0.7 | 17.1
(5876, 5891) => 1.5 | 16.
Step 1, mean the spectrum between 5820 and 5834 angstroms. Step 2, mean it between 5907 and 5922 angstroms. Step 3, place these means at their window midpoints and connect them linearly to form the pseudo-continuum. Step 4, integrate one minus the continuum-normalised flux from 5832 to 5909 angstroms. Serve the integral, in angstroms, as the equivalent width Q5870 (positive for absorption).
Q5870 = 4.7 angstroms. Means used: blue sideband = 18.1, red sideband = 17.2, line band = 16.6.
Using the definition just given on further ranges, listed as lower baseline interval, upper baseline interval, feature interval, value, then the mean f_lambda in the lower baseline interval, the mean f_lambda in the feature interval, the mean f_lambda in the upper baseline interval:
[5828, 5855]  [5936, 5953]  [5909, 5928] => 0.1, 17.5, 17.4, 17.4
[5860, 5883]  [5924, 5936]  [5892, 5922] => 2.1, 17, 16.2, 17.8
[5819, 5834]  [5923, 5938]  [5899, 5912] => 0.4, 18.2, 17.3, 17.7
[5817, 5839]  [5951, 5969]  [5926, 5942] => 0.3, 18.1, 17.3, 17.5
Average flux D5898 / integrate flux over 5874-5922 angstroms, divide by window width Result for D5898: 16.1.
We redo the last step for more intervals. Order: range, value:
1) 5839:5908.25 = 16.5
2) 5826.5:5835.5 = 17.6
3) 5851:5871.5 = 17.2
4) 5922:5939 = 17.6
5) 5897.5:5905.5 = 16.3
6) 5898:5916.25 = 17.1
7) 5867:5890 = 16.4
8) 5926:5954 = 17.5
